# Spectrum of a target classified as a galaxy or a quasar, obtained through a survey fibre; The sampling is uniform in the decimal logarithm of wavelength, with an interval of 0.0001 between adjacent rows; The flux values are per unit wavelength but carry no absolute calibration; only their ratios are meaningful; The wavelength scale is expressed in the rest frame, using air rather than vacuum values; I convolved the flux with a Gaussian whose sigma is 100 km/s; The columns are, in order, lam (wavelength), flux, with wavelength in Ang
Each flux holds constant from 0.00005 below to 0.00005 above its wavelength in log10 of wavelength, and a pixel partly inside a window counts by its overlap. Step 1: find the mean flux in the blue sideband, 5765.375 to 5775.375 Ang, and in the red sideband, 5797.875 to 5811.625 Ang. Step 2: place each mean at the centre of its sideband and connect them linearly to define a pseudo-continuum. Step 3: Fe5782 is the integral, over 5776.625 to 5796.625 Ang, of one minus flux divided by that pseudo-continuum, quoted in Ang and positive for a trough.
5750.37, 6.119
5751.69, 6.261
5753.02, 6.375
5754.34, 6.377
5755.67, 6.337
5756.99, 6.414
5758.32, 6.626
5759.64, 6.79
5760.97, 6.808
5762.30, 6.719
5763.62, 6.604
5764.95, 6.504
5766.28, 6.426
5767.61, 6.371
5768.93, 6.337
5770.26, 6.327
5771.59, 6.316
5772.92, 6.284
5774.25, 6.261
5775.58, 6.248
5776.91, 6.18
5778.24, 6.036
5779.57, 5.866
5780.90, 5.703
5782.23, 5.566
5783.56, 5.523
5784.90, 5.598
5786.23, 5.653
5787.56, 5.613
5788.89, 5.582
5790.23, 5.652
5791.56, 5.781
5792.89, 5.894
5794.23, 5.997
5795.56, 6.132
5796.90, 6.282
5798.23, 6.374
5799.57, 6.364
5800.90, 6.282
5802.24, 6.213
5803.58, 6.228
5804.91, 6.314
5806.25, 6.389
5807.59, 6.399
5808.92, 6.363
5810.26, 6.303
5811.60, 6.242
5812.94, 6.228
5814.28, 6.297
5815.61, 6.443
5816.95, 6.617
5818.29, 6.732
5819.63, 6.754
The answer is 1.7 Ang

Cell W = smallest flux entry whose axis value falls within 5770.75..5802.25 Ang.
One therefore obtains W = 5.523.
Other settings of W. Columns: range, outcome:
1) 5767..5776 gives 6.248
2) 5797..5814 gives 6.213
